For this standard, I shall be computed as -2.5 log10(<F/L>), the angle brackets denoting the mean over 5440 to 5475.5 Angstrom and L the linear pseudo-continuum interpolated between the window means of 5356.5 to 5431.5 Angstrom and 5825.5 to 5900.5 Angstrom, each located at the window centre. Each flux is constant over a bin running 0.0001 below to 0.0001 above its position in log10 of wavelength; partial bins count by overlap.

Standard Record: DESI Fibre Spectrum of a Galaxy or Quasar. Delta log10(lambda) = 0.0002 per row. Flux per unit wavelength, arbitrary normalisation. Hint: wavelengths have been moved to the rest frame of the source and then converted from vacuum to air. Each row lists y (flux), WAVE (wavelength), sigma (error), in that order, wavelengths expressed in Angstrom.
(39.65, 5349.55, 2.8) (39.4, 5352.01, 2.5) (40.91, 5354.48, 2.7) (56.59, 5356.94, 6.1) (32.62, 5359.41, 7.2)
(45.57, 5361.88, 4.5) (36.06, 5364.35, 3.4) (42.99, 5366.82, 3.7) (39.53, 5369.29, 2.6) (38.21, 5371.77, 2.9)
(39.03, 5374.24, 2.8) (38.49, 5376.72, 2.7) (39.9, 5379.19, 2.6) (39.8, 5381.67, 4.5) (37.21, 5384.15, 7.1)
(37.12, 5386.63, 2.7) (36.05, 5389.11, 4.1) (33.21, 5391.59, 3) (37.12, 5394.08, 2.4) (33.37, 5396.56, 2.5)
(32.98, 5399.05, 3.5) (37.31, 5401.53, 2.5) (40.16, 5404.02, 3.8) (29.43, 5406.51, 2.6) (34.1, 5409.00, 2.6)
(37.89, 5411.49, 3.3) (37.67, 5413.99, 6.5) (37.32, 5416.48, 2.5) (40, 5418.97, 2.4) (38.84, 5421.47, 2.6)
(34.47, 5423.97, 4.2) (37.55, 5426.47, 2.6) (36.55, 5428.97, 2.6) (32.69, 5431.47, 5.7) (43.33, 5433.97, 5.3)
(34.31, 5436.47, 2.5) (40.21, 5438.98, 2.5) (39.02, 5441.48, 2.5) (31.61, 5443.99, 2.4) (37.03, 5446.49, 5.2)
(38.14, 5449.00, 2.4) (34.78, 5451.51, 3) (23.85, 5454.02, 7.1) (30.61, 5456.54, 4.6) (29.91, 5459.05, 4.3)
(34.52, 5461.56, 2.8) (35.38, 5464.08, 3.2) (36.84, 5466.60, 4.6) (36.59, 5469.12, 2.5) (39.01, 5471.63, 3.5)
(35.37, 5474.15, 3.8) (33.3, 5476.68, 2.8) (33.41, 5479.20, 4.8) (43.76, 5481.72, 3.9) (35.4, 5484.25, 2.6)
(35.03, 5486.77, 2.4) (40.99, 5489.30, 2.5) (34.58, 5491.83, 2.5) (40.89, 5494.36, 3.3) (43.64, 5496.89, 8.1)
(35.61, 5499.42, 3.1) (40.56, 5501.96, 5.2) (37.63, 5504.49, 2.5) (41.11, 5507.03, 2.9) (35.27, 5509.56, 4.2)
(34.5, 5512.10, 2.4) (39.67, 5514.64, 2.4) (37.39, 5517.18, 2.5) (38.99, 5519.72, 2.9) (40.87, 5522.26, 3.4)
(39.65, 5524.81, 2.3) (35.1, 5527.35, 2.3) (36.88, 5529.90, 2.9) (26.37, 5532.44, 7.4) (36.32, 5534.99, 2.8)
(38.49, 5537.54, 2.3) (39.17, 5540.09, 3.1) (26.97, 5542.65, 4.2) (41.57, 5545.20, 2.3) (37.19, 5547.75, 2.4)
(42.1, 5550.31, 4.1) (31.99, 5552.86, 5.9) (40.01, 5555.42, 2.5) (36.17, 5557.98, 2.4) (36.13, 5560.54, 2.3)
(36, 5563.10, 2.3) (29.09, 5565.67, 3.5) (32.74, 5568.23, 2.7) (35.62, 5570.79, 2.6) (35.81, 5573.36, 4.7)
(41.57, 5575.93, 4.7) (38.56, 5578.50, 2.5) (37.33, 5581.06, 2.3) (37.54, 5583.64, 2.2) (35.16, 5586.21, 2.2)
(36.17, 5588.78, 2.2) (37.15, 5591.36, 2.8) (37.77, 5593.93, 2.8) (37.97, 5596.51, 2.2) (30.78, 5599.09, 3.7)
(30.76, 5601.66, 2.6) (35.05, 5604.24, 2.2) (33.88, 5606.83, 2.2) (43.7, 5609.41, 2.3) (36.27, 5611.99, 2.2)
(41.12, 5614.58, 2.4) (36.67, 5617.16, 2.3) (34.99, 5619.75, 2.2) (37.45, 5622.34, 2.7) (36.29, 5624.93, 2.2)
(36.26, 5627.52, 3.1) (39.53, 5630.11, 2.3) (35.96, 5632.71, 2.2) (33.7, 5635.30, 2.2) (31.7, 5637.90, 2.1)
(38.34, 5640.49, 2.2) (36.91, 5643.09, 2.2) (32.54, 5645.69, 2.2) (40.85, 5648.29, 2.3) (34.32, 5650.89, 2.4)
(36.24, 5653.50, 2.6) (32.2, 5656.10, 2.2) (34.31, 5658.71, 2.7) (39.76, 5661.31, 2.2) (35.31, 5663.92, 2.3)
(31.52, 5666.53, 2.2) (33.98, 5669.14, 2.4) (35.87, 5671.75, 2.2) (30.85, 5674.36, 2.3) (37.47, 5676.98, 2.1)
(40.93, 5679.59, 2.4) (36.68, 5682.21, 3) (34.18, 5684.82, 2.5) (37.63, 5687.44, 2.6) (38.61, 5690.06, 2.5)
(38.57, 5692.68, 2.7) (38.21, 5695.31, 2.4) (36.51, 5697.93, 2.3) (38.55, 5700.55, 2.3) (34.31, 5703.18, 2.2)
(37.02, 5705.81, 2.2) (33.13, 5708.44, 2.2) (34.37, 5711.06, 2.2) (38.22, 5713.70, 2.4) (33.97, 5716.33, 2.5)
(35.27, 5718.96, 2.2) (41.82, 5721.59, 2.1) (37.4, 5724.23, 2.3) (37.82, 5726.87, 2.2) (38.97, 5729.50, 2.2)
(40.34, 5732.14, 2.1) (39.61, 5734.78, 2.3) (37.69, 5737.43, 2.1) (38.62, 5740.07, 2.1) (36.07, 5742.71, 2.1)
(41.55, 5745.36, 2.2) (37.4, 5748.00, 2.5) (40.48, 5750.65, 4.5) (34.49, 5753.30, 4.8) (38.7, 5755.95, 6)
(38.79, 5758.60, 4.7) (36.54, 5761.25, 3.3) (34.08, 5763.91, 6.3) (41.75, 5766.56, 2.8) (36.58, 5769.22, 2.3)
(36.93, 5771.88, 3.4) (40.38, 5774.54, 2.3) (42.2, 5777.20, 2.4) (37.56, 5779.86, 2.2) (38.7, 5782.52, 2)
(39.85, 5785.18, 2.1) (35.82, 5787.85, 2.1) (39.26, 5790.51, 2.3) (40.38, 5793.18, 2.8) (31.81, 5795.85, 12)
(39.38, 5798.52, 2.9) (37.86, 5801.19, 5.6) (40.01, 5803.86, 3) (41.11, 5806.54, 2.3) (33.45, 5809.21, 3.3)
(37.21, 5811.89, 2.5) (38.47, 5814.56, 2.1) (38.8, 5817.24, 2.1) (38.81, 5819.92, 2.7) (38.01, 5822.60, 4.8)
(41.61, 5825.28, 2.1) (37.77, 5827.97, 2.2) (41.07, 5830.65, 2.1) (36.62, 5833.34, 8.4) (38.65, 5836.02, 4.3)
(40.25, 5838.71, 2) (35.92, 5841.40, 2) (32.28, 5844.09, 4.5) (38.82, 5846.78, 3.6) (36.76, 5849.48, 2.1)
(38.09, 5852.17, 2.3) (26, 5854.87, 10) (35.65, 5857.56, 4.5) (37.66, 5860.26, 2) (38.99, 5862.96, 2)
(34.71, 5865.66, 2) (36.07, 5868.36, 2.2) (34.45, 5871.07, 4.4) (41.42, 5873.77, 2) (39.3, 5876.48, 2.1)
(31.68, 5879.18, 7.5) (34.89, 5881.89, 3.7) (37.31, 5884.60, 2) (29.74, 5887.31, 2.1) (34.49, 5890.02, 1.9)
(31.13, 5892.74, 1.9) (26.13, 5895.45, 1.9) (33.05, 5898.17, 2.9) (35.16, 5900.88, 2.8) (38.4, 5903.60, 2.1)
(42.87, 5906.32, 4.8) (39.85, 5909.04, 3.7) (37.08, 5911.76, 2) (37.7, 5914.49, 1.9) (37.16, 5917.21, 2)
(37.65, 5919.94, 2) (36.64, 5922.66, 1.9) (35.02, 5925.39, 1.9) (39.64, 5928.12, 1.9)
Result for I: 0.085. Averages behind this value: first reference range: 37.6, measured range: 34.5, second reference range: 35.6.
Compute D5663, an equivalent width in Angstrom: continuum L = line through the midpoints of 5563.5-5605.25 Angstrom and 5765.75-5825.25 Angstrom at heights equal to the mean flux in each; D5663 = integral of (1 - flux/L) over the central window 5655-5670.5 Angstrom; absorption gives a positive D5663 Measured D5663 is 0.9 Angstrom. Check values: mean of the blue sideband 35.6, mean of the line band 34.5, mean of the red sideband 38.4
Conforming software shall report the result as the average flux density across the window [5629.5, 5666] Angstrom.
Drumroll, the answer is 35.7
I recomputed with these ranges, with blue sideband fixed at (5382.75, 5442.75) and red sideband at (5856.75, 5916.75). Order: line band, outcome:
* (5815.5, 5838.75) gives -0.089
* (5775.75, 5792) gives -0.085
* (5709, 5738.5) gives -0.046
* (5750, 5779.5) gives -0.063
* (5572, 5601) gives -0.013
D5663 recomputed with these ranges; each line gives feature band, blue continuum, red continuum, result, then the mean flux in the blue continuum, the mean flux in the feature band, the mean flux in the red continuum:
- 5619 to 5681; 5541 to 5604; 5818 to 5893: 0.6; 35.9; 35.7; 36.4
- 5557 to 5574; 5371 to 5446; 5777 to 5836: 1.4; 36.8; 34.4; 38.4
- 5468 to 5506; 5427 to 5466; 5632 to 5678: -3.1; 34.9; 37.7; 35.1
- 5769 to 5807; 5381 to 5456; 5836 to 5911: -3.0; 36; 38.5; 35.7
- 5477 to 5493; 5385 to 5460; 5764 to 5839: -0.4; 35.6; 37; 38.5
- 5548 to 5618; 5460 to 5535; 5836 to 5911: 0.7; 37.1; 36.4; 35.7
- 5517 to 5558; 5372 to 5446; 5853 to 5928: -0.3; 36.8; 36.8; 35.7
